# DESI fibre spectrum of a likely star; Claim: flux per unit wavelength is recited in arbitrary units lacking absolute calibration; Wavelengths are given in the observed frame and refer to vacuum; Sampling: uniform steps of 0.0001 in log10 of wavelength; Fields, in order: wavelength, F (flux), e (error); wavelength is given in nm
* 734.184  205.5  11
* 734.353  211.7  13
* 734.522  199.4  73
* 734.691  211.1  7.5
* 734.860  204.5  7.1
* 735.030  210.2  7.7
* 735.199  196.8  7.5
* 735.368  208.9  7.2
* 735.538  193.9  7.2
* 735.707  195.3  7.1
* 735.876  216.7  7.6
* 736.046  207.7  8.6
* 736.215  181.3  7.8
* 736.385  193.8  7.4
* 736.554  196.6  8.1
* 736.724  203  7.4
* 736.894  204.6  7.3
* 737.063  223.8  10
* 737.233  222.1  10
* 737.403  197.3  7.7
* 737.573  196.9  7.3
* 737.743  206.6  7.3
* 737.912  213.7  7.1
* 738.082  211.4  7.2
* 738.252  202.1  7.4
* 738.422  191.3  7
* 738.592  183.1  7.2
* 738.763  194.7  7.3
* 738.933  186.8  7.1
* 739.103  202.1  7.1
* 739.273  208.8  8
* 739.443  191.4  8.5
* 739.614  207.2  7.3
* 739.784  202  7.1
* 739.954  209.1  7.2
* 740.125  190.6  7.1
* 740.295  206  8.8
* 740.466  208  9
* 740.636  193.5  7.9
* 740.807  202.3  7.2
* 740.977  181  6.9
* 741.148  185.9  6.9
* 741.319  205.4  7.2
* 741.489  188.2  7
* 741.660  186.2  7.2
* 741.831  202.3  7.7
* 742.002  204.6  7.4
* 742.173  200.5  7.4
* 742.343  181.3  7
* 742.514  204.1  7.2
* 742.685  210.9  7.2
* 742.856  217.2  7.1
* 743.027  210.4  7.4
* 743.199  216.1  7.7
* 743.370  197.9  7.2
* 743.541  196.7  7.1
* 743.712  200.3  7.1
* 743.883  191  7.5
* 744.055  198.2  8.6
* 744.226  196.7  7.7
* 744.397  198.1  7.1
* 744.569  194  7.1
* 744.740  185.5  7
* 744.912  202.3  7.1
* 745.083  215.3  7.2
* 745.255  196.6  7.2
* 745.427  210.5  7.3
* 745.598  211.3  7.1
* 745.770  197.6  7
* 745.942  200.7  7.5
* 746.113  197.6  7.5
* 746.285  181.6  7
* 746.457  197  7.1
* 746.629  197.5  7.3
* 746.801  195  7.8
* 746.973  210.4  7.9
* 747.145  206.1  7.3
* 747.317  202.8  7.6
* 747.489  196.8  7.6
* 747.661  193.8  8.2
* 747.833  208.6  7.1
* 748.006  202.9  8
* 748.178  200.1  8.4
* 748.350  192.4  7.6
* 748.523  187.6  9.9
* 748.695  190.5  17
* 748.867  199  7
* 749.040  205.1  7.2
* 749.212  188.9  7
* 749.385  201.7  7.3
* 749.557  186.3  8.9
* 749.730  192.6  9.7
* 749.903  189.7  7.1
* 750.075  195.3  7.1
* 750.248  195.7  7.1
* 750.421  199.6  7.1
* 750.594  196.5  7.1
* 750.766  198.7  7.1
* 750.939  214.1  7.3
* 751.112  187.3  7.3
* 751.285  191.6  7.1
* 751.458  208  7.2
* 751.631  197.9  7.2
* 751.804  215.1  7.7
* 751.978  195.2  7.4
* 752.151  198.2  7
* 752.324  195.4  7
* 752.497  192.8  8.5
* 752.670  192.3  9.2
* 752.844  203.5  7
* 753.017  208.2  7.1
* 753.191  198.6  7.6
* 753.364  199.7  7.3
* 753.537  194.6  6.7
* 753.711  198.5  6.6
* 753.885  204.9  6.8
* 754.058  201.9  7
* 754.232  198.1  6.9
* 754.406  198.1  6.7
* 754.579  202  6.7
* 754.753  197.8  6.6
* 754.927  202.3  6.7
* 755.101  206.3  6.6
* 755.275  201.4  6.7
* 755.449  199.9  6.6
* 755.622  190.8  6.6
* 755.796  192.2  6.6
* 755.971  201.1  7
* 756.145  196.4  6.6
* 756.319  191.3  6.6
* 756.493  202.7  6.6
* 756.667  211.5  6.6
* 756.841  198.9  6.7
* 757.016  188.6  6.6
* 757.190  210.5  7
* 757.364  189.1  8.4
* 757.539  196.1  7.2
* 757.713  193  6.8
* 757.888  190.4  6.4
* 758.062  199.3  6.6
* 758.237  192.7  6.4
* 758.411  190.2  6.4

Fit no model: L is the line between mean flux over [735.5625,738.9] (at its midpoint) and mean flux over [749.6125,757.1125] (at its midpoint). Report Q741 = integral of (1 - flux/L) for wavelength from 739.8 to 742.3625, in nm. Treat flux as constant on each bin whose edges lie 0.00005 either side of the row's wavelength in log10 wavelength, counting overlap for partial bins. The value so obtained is 0.05 nm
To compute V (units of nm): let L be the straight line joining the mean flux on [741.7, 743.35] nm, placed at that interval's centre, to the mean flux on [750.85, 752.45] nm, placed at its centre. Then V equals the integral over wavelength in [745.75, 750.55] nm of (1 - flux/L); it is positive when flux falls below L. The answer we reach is 0.116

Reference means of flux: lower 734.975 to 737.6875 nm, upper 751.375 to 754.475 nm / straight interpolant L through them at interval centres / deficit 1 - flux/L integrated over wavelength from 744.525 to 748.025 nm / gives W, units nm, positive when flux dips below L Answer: 0.02 nm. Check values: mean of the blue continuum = 203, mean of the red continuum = 200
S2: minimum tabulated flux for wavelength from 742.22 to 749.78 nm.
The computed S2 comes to 181.3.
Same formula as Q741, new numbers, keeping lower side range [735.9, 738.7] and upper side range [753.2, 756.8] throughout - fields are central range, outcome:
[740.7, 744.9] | 0.070 nm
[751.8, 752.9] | 0.013 nm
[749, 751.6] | 0.048 nm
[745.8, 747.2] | 0.020 nm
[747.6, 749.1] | 0.022 nm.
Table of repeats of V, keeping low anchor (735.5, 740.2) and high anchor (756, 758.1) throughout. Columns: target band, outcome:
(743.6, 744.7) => 0.023 nm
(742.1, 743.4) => -0.031 nm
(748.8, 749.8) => 0.017 nm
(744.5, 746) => -0.014 nm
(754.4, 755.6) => -0.018 nm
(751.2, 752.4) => -0.011 nm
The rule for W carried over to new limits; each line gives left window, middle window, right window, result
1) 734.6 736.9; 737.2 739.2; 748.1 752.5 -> 0.01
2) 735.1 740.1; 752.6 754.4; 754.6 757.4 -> -0.01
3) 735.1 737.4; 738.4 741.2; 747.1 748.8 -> 0.07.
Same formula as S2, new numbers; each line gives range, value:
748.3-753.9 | 186.3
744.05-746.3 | 181.6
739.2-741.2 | 181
